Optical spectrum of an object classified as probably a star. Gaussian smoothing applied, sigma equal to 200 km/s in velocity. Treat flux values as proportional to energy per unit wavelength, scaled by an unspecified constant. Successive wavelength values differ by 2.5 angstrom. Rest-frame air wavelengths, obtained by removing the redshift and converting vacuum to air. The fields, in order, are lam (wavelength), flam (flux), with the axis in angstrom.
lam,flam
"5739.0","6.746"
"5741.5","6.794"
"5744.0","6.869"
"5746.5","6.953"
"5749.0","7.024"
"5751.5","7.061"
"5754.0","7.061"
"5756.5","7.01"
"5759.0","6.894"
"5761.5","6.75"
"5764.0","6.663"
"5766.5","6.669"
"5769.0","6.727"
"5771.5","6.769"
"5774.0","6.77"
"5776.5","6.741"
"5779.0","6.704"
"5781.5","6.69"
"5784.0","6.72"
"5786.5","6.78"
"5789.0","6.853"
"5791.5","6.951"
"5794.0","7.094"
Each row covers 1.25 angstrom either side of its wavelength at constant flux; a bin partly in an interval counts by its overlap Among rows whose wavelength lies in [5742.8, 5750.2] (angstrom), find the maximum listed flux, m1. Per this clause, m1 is 7.024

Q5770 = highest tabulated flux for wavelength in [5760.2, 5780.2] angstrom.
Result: 6.77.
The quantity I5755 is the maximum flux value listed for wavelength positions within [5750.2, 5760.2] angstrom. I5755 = 7.061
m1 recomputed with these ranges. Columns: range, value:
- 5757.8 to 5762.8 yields 6.894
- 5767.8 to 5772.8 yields 6.769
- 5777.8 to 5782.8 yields 6.704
